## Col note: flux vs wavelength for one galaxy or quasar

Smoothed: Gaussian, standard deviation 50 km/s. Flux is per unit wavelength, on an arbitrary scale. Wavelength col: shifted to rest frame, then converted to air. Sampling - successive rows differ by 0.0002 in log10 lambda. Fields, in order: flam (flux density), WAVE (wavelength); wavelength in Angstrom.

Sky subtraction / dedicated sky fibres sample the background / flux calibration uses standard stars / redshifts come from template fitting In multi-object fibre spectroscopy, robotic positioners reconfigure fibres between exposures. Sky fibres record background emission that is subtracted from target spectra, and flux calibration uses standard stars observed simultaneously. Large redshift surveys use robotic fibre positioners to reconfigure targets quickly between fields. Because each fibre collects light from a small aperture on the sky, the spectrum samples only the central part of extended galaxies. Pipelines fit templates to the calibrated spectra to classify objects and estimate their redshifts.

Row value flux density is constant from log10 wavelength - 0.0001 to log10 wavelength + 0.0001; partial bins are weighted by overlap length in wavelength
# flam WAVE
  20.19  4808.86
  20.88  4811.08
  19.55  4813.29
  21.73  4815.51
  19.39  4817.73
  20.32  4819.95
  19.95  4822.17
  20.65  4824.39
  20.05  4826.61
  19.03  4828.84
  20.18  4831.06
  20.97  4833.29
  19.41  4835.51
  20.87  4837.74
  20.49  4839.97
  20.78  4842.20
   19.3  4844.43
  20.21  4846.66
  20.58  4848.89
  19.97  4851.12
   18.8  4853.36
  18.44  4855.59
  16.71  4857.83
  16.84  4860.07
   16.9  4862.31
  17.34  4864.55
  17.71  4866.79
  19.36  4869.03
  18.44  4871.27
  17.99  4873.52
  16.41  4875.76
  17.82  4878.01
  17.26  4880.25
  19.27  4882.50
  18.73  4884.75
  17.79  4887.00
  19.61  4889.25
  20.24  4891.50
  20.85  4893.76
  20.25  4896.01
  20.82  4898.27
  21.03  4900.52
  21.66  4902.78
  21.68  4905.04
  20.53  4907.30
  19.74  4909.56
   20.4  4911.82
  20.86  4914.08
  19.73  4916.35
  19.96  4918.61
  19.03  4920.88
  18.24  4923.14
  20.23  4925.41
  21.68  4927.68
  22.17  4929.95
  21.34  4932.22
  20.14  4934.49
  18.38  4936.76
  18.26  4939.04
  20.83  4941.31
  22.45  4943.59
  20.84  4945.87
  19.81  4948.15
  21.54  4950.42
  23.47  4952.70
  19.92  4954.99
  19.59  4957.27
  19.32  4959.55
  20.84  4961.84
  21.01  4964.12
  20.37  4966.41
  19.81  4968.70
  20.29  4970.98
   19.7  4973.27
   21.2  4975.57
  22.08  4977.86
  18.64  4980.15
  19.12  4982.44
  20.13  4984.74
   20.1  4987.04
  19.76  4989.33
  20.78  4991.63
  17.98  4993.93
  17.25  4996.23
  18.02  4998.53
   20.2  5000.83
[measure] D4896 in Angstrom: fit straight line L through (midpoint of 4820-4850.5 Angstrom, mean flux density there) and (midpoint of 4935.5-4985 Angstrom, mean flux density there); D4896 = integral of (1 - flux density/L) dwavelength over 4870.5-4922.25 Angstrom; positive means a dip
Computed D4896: 1.8 Angstrom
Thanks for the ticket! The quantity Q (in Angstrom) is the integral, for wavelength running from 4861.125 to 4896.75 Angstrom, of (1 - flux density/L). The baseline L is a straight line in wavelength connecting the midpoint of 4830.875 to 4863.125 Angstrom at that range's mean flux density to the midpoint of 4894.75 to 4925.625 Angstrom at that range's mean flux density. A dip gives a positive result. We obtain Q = 2.4 Angstrom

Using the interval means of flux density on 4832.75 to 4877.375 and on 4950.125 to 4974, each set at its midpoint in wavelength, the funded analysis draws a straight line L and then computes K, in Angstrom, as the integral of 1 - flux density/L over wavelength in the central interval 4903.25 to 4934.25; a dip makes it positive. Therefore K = -1.0 Angstrom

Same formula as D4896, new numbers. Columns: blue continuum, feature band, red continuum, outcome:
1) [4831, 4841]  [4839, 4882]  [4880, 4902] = 3.43 Angstrom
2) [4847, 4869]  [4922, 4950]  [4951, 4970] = -0.52 Angstrom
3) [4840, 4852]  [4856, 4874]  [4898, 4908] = 2.51 Angstrom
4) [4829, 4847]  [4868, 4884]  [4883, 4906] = 1.69 Angstrom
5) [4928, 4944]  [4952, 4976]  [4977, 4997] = -0.55 Angstrom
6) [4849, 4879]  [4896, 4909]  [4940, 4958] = -1.09 Angstrom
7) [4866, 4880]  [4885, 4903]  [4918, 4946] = -1.32 Angstrom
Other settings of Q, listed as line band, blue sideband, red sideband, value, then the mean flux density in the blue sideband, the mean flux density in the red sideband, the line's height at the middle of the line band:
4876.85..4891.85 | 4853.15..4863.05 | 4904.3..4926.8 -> 0.0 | 17.4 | 20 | 18.6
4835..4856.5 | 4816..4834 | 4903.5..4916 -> 0.3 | 20.1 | 20.6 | 20.2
